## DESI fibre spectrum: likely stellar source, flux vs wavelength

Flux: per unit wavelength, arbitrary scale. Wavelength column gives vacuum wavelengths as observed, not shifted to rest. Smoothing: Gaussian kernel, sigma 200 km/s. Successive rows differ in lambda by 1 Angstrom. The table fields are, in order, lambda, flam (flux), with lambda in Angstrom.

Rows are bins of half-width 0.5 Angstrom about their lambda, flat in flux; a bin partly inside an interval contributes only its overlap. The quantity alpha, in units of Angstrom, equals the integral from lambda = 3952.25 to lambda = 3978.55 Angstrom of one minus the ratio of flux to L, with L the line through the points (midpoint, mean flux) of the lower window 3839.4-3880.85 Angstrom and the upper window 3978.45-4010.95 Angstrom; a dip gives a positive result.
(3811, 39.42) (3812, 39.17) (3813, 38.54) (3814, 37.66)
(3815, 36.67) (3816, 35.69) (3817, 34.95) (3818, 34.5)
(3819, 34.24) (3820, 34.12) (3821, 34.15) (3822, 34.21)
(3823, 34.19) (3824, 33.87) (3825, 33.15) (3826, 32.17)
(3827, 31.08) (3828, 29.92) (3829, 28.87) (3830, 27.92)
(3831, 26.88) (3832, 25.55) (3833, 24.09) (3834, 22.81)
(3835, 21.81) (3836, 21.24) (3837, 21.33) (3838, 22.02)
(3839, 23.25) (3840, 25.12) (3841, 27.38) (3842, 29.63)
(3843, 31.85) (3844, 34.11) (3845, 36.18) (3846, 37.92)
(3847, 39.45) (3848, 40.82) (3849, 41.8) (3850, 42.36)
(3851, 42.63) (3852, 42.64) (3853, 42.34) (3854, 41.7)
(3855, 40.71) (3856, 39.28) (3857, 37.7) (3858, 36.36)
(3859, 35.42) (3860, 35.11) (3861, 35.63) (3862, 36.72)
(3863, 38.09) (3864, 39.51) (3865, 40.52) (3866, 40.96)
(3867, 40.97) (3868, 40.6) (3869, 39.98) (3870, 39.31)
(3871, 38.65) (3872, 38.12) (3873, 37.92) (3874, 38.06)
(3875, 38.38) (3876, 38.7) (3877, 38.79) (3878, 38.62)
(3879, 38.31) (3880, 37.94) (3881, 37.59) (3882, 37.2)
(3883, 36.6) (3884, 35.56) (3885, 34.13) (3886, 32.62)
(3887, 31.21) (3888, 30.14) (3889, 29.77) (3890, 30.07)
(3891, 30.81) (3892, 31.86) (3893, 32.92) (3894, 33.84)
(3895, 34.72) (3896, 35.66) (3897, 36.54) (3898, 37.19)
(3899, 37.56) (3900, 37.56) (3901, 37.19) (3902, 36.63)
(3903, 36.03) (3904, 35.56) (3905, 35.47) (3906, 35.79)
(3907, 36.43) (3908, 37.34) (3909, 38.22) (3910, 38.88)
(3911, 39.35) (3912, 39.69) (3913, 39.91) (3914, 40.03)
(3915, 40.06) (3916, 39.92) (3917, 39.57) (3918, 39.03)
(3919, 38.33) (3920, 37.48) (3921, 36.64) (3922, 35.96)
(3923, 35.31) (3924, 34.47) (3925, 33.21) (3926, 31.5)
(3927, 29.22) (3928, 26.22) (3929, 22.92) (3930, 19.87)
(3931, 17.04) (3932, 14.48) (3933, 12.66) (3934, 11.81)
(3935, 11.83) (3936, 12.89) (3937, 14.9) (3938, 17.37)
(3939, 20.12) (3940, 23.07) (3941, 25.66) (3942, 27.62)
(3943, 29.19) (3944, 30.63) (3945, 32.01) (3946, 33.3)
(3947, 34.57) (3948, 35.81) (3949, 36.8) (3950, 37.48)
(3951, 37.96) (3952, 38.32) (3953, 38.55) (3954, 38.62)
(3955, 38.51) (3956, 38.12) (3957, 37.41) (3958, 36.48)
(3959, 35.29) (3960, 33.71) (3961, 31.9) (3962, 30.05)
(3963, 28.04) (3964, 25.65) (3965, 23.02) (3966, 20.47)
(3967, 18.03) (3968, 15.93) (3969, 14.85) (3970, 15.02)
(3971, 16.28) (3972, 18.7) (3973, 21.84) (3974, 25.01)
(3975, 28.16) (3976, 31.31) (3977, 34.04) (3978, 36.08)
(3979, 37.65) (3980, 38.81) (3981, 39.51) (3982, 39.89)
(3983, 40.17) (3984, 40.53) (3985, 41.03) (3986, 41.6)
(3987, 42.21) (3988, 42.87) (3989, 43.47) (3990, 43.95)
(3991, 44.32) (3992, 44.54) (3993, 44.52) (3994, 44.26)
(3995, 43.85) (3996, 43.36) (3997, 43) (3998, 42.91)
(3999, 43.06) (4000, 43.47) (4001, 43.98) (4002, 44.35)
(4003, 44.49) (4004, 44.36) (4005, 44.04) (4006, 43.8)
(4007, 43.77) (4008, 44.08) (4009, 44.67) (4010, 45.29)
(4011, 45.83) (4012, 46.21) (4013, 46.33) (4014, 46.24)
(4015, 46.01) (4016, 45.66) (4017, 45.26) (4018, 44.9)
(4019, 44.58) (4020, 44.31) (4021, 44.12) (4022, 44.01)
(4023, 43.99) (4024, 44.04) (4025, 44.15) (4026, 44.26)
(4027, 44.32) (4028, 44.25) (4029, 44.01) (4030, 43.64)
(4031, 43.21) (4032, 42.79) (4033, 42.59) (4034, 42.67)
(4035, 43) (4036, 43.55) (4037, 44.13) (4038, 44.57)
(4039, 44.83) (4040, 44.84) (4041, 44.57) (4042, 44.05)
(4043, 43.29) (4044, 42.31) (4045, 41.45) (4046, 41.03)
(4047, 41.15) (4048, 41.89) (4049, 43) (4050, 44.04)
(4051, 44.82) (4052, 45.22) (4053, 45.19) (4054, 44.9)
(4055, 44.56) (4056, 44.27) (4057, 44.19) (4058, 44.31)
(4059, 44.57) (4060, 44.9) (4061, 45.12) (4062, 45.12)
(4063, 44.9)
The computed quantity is 8.5 Angstrom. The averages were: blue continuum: 37.9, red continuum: 42.9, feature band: 28.2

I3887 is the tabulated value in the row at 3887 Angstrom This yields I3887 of 31.21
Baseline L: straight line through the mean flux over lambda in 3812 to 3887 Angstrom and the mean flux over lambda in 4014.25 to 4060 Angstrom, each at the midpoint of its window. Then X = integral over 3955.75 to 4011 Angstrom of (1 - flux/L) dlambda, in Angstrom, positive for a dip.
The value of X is 7.04 Angstrom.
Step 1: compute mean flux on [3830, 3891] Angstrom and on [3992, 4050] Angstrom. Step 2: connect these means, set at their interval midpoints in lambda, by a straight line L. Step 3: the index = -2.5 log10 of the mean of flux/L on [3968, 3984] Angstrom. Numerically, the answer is 0.386 mag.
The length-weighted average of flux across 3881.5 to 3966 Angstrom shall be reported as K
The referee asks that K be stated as 32.1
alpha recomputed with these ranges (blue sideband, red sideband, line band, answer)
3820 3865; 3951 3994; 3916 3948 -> 6.0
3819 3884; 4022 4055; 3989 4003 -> -0.7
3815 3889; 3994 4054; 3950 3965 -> 2.2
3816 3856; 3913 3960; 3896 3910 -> -2.5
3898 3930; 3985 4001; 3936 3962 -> 5.0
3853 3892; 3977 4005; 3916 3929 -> 1.6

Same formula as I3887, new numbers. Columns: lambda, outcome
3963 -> 28.04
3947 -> 34.57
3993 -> 44.52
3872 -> 38.12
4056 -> 44.27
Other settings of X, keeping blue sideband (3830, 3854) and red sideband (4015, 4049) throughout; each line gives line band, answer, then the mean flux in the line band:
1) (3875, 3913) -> -1.0 Angstrom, 35.8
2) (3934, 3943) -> 4.4 Angstrom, 19.3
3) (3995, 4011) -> -0.8 Angstrom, 44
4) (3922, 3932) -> 2.6 Angstrom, 27.5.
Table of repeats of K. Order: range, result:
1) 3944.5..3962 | 36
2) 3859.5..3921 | 37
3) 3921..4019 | 34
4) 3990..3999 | 43.8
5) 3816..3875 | 34.4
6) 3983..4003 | 43.2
